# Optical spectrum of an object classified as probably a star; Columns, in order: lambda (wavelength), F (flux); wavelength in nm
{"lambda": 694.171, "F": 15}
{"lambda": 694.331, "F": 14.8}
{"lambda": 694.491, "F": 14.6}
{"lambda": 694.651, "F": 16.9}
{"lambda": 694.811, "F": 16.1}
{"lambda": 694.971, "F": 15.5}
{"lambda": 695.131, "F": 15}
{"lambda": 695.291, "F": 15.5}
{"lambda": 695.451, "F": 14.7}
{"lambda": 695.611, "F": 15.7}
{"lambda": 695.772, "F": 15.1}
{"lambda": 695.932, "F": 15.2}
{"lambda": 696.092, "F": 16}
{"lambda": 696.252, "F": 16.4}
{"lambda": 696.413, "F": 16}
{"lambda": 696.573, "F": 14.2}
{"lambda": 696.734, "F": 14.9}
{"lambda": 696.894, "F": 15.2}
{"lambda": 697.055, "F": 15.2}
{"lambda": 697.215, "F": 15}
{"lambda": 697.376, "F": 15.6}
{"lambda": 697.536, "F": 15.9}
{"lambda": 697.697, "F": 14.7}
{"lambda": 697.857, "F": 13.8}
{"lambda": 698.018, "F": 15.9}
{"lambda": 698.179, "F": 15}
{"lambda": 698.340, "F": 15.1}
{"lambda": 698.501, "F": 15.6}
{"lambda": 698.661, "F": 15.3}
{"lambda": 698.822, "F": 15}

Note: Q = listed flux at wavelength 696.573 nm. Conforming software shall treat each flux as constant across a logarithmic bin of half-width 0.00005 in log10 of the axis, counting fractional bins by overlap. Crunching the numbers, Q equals 14.2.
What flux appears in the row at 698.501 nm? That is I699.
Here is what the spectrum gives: 15.6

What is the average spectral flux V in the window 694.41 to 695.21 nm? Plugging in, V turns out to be 15.6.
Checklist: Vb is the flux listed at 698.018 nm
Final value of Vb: 15.9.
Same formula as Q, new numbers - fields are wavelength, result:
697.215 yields 15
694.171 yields 15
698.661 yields 15.3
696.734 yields 14.9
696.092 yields 16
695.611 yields 15.7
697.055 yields 15.2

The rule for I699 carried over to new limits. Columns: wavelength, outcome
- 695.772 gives 15.1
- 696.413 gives 16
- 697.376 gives 15.6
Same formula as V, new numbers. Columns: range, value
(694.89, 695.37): 15.3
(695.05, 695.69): 15.2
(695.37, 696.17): 15.3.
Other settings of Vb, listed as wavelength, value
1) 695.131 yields 15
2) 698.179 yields 15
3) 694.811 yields 16.1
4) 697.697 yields 14.7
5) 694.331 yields 14.8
